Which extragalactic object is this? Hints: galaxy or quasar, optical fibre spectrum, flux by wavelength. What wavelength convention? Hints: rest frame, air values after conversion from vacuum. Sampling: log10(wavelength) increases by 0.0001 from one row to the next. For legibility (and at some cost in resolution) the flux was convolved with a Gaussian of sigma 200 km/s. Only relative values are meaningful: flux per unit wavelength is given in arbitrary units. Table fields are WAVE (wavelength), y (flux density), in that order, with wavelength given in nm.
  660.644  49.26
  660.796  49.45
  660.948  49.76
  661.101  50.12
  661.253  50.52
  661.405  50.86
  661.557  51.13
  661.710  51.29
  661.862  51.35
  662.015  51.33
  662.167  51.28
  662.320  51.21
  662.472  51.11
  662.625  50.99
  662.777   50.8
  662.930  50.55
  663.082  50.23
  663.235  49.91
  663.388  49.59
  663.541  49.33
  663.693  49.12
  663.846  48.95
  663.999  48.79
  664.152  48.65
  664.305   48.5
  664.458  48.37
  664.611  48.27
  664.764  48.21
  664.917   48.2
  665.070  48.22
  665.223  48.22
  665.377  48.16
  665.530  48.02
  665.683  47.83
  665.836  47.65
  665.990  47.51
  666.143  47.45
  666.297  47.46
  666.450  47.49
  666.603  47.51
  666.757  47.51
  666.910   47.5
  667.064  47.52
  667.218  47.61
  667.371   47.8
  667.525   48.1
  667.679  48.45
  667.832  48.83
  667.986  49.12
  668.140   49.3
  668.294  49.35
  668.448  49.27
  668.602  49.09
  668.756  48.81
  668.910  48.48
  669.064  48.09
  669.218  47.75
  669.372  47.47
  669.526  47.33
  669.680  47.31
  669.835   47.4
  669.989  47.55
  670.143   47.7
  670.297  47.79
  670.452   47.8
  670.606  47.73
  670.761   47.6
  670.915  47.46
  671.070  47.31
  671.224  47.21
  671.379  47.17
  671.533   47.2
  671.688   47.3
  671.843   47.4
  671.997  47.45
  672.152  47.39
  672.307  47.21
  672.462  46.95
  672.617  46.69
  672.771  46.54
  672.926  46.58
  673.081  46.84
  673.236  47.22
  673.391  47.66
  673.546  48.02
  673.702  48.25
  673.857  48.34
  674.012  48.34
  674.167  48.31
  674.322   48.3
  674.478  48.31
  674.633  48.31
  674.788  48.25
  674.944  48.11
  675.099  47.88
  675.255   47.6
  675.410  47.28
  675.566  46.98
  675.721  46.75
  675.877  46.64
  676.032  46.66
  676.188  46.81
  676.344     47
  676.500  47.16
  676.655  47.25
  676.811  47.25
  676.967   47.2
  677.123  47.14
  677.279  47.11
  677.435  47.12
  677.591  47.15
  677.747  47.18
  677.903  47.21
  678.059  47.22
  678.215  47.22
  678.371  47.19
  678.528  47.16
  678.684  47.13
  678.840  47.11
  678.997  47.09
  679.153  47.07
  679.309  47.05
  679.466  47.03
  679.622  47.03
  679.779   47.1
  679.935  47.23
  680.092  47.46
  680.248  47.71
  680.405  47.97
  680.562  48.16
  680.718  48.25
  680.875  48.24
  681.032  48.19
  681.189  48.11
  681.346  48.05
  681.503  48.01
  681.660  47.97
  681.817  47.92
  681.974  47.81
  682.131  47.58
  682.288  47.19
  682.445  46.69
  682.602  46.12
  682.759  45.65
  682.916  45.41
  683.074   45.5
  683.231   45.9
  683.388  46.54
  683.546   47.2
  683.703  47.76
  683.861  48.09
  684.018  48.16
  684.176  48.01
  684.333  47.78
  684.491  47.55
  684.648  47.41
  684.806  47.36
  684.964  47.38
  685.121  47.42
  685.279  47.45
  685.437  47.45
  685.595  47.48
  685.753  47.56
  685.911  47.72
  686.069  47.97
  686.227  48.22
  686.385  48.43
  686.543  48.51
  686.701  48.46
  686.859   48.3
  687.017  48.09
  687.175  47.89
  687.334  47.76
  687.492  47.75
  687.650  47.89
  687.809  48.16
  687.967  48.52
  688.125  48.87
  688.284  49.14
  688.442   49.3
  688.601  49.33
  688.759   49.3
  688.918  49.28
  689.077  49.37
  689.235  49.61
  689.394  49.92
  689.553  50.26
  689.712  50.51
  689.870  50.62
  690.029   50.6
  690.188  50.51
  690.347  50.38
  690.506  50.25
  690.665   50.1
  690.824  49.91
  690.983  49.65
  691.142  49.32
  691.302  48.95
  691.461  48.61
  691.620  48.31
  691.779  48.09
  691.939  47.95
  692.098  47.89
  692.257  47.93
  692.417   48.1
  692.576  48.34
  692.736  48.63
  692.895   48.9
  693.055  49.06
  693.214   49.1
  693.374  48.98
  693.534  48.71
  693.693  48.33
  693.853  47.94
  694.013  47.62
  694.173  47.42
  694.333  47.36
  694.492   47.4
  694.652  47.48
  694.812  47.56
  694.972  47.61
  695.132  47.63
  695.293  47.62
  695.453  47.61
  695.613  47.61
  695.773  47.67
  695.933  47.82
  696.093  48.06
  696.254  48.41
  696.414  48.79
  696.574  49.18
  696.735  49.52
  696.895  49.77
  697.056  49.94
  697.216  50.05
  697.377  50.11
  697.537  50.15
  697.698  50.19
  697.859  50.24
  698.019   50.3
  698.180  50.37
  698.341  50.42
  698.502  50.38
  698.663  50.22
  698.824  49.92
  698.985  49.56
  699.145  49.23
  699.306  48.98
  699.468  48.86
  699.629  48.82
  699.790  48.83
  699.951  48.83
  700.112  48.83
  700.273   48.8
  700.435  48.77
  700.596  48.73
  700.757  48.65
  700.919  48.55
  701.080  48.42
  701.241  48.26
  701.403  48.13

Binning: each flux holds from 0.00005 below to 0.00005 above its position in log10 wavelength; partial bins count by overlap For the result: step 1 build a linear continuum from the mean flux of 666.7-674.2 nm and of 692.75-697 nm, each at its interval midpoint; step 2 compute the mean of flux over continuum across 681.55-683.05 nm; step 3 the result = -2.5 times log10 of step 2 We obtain 0.02 mag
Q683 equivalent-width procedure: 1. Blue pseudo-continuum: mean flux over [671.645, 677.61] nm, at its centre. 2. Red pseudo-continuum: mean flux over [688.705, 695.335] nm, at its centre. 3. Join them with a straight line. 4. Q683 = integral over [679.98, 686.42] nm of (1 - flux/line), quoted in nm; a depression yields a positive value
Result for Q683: 0.08 nm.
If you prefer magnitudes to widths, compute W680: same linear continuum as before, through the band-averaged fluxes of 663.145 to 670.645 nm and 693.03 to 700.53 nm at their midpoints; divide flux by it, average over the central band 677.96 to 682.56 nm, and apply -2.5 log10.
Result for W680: 0.02 mag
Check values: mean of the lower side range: 48.2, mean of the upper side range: 48.9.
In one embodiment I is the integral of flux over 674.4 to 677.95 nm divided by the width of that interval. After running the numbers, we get 47.3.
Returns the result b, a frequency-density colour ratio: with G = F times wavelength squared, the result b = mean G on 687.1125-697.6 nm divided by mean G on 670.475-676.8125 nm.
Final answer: 1.1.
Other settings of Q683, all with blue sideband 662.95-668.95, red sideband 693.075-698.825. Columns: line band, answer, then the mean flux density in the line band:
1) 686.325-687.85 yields 0.02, 48.1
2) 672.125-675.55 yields 0.06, 47.6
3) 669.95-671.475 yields 0.03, 47.5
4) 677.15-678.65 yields 0.04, 47.2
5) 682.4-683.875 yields 0.07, 46.4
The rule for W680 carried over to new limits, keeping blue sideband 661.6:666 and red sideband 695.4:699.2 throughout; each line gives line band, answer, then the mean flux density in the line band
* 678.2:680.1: 0.05 mag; 47.1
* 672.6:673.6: 0.05 mag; 47.1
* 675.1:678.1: 0.05 mag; 47.1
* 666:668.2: 0.03 mag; 48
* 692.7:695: 0.03 mag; 48.2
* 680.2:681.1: 0.03 mag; 48.1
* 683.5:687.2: 0.04 mag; 47.8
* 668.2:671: 0.03 mag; 48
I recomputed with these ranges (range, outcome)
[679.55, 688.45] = 47.7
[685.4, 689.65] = 48.6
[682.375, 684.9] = 46.9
